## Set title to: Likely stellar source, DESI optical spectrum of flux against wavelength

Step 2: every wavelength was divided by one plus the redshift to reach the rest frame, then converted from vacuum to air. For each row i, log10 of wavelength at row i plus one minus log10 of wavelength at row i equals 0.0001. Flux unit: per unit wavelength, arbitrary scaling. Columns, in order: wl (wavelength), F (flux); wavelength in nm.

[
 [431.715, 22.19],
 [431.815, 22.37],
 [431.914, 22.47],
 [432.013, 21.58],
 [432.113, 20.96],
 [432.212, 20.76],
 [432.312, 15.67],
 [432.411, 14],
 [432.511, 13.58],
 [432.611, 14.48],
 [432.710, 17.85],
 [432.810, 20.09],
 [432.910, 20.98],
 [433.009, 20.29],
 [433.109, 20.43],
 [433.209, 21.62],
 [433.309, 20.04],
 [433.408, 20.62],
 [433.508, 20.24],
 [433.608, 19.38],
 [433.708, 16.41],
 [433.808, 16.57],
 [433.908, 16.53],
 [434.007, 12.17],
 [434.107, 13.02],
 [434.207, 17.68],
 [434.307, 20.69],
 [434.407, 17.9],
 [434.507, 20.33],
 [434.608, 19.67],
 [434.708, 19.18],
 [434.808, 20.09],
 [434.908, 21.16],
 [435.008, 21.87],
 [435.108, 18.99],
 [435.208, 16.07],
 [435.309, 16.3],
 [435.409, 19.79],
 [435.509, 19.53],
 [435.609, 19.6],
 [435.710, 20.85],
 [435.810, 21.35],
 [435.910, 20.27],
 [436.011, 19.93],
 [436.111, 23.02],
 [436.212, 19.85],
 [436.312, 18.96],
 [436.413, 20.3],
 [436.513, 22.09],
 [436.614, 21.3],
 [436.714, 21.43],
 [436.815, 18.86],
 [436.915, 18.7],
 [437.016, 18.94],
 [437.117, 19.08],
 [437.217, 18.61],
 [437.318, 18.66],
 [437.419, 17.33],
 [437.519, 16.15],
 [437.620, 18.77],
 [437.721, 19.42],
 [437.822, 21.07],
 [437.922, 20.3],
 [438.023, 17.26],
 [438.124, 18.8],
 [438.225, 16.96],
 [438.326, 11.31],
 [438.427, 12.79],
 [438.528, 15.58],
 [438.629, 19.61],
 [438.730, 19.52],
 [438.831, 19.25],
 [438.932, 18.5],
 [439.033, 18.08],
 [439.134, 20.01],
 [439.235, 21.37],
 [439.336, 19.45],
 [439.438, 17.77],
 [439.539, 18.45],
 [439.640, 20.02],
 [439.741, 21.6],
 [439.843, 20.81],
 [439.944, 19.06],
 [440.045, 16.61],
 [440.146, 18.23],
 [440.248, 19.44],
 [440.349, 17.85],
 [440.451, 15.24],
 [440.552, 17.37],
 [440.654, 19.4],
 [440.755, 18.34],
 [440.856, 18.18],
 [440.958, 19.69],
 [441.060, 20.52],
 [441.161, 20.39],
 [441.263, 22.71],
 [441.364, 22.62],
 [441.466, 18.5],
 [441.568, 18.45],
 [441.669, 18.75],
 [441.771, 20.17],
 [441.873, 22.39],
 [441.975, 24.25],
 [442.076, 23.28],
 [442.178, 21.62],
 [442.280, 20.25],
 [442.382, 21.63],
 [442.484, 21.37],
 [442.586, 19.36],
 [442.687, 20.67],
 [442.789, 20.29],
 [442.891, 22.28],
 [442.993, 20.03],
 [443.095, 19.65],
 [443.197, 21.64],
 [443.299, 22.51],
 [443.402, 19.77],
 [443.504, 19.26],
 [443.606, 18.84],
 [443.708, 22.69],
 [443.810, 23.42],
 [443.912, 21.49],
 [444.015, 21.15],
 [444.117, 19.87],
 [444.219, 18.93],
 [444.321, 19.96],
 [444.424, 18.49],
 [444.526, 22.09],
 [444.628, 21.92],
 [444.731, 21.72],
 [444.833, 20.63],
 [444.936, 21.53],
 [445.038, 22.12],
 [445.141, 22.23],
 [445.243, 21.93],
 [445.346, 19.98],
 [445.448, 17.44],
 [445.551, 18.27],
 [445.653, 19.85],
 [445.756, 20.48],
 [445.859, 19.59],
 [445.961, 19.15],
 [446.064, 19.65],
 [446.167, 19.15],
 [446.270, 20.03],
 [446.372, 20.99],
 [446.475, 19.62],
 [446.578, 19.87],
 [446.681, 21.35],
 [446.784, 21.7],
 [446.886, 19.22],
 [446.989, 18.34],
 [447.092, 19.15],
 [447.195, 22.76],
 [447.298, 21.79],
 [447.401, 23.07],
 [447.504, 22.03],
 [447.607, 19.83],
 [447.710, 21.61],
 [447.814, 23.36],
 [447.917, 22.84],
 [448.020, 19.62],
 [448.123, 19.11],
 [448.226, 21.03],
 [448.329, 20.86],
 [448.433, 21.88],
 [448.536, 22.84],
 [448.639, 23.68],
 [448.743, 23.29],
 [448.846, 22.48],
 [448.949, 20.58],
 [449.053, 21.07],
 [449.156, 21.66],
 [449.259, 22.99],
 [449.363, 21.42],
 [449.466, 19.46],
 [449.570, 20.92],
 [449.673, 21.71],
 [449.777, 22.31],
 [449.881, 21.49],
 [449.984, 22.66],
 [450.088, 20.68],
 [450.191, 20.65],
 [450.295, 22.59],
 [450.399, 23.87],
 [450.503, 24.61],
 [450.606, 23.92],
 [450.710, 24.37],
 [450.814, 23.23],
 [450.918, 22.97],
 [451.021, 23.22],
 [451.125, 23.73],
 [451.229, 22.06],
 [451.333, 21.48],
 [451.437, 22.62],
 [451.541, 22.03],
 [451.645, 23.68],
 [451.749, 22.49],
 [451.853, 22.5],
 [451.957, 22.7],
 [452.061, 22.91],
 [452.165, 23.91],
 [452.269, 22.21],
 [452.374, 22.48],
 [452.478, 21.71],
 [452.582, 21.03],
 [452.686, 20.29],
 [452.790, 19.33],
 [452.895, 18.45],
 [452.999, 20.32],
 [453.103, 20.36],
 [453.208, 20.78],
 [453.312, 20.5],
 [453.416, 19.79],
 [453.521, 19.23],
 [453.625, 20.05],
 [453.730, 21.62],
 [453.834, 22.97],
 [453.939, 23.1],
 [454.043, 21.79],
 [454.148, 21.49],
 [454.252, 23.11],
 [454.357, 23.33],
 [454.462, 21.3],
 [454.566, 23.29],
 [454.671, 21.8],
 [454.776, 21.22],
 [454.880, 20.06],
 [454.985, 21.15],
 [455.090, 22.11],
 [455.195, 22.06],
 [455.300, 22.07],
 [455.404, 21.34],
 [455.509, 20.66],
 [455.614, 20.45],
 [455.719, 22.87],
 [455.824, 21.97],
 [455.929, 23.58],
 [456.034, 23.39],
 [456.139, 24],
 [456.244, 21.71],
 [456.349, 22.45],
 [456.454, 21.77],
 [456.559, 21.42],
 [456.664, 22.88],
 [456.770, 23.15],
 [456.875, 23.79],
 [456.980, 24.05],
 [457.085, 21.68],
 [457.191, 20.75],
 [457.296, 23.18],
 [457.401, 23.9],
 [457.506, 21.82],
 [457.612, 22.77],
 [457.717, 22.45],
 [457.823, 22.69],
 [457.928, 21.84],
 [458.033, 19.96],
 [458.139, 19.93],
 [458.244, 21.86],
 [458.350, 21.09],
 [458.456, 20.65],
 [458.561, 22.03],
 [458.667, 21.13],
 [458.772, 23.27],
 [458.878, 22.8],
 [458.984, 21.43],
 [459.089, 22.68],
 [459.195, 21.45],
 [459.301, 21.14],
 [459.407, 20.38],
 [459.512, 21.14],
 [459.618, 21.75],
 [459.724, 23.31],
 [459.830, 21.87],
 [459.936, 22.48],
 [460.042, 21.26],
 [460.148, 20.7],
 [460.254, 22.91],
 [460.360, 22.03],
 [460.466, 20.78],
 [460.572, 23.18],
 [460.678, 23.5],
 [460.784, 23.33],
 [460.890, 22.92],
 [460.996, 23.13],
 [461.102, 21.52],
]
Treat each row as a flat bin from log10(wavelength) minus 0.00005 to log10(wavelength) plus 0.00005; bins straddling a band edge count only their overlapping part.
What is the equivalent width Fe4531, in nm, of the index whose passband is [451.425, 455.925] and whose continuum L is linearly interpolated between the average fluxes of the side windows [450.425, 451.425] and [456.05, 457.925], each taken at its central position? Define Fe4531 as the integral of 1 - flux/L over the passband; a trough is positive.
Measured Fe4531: 0.27 nm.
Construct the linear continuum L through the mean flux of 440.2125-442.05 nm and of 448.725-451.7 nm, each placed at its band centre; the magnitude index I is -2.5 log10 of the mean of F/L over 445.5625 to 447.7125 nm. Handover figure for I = 0.05 mag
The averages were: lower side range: 19.7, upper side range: 22.3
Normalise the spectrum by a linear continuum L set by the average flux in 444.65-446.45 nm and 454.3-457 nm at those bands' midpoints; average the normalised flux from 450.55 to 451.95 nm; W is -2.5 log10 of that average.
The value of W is -0.08 mag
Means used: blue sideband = 20.3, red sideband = 22.2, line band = 23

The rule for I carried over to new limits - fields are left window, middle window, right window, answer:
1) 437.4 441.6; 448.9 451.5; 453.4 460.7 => -0.080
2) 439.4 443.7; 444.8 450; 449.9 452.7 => 0.031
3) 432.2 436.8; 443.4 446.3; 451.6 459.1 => -0.001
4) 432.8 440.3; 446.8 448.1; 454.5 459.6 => -0.028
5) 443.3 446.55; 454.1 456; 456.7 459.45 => -0.013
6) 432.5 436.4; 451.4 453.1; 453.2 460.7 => -0.022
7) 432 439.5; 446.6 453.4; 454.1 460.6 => -0.044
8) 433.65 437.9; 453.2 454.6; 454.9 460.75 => -0.005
